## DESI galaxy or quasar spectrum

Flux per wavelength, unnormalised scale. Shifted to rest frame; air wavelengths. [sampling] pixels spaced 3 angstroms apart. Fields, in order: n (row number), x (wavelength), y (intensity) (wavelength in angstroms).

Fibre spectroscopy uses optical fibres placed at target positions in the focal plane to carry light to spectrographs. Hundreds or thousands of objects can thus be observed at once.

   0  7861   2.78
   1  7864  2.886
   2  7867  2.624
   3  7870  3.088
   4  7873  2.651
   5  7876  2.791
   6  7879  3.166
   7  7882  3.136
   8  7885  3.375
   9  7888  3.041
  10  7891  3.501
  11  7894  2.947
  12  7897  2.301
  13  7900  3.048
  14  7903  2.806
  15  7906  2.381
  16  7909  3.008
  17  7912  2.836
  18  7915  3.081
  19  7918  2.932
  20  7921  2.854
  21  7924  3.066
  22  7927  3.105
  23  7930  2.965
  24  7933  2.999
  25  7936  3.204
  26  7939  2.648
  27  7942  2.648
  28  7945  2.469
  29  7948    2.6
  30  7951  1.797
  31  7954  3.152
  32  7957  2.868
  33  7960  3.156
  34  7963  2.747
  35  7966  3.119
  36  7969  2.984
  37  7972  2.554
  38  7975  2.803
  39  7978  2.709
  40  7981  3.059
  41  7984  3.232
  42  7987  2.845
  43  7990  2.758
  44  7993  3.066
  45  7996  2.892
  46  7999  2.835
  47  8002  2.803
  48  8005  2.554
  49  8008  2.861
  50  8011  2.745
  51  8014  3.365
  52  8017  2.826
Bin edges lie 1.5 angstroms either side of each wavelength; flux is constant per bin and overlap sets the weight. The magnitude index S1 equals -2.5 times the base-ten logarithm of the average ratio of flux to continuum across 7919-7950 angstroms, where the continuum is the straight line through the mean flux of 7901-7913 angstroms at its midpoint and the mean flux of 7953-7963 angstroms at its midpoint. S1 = 0.02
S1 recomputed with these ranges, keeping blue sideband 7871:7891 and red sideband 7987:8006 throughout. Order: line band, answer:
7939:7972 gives 0.07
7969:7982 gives 0.03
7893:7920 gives 0.07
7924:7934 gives -0.02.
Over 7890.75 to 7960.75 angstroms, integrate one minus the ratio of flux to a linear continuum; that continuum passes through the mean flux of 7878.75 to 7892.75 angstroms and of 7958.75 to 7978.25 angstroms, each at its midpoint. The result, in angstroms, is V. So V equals 5.3 angstroms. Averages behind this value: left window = 3.25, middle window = 2.83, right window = 2.87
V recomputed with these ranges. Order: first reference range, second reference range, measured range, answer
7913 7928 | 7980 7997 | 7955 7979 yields 0.85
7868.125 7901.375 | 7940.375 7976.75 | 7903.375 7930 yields -0.19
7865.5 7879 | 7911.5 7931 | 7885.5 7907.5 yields 0.16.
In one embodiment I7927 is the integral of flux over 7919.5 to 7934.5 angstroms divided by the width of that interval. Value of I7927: 3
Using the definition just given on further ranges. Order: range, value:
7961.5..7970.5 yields 2.95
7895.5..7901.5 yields 2.67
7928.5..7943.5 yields 2.89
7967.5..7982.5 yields 2.82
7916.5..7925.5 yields 2.95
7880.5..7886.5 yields 3.26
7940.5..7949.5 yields 2.57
